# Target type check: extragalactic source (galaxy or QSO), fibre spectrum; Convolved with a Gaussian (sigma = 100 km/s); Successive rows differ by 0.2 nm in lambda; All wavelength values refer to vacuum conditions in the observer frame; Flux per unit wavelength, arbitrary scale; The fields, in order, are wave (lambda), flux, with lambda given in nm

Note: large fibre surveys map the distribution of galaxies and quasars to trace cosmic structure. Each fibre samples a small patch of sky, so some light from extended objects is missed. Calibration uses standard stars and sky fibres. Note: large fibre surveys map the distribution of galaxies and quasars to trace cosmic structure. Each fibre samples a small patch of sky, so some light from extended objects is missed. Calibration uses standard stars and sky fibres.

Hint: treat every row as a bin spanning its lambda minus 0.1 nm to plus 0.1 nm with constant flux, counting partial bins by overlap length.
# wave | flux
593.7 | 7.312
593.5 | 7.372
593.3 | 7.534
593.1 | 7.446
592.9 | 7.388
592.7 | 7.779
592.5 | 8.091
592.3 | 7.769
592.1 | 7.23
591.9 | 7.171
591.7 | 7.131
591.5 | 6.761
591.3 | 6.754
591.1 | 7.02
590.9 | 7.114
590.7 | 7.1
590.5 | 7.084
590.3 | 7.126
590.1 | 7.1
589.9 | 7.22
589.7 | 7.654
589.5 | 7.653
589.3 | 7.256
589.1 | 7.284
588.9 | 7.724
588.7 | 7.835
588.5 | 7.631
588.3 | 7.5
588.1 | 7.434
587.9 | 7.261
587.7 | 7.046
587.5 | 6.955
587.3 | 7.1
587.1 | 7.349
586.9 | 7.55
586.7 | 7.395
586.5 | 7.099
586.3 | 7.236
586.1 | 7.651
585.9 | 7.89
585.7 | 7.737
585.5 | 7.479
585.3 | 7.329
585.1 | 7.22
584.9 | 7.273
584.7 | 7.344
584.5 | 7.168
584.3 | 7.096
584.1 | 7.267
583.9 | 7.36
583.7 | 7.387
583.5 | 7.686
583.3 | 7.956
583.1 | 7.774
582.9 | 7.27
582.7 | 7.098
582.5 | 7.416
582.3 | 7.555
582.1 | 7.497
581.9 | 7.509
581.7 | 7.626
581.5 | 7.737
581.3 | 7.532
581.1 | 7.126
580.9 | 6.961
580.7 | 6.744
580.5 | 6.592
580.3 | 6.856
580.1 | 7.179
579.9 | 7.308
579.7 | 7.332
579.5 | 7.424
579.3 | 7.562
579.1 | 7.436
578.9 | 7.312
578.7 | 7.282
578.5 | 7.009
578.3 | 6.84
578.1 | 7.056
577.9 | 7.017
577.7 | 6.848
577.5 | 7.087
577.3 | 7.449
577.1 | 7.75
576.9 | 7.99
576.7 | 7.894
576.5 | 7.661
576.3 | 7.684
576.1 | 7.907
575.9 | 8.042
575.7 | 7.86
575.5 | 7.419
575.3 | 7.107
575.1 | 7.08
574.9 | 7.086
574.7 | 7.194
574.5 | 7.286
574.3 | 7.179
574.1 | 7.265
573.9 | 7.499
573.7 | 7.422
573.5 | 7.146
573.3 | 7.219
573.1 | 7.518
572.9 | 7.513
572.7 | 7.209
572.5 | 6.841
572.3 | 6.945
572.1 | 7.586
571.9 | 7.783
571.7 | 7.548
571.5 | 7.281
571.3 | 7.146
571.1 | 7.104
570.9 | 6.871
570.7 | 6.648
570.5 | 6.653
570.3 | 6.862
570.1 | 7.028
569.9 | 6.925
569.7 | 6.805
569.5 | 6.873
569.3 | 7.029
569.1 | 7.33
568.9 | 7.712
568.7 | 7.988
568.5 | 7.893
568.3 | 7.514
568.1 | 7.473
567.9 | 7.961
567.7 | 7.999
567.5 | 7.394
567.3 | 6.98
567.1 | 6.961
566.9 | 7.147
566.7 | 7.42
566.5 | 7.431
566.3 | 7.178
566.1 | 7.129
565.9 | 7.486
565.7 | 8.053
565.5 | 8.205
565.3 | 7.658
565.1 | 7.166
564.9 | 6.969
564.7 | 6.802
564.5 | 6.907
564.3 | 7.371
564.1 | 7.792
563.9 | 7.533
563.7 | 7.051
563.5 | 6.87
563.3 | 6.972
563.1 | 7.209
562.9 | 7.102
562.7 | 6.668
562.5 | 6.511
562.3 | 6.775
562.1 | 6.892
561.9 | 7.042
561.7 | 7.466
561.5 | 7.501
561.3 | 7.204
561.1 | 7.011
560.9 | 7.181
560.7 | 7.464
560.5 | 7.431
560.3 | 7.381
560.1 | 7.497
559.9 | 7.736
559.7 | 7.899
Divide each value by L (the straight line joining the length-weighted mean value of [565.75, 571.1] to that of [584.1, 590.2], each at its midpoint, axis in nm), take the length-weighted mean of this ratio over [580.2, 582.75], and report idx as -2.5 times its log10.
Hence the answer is 0.014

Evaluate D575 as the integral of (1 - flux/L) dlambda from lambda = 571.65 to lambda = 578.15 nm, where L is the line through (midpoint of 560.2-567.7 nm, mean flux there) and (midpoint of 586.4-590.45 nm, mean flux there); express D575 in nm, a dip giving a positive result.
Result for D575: -0.097 nm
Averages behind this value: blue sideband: 7.23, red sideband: 7.36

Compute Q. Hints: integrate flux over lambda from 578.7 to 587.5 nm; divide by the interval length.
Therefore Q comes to 7.35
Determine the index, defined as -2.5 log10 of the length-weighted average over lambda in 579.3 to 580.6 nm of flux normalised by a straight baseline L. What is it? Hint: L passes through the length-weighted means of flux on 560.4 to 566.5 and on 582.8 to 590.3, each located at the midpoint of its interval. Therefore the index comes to 0.03 mag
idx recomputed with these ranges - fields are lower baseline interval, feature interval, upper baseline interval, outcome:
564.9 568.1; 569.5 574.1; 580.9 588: 0.04 mag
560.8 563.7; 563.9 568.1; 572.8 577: -0.04 mag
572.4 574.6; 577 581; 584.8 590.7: 0.02 mag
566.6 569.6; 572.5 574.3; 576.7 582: 0.01 mag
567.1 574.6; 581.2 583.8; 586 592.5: -0.04 mag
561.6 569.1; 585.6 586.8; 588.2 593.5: -0.02 mag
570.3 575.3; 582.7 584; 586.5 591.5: -0.04 mag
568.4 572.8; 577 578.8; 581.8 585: 0.03 mag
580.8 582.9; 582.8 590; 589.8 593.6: -0.01 mag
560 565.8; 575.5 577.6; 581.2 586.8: -0.05 mag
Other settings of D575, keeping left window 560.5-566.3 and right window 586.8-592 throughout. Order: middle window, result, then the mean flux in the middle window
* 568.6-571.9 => 0.044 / 7.13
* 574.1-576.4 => -0.062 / 7.43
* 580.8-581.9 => -0.024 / 7.41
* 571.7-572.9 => -0.014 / 7.32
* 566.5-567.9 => -0.029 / 7.37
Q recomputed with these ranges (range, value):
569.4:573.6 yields 7.12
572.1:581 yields 7.3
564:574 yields 7.31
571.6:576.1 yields 7.36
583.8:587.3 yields 7.37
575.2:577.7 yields 7.62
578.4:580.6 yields 7.21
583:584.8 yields 7.45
